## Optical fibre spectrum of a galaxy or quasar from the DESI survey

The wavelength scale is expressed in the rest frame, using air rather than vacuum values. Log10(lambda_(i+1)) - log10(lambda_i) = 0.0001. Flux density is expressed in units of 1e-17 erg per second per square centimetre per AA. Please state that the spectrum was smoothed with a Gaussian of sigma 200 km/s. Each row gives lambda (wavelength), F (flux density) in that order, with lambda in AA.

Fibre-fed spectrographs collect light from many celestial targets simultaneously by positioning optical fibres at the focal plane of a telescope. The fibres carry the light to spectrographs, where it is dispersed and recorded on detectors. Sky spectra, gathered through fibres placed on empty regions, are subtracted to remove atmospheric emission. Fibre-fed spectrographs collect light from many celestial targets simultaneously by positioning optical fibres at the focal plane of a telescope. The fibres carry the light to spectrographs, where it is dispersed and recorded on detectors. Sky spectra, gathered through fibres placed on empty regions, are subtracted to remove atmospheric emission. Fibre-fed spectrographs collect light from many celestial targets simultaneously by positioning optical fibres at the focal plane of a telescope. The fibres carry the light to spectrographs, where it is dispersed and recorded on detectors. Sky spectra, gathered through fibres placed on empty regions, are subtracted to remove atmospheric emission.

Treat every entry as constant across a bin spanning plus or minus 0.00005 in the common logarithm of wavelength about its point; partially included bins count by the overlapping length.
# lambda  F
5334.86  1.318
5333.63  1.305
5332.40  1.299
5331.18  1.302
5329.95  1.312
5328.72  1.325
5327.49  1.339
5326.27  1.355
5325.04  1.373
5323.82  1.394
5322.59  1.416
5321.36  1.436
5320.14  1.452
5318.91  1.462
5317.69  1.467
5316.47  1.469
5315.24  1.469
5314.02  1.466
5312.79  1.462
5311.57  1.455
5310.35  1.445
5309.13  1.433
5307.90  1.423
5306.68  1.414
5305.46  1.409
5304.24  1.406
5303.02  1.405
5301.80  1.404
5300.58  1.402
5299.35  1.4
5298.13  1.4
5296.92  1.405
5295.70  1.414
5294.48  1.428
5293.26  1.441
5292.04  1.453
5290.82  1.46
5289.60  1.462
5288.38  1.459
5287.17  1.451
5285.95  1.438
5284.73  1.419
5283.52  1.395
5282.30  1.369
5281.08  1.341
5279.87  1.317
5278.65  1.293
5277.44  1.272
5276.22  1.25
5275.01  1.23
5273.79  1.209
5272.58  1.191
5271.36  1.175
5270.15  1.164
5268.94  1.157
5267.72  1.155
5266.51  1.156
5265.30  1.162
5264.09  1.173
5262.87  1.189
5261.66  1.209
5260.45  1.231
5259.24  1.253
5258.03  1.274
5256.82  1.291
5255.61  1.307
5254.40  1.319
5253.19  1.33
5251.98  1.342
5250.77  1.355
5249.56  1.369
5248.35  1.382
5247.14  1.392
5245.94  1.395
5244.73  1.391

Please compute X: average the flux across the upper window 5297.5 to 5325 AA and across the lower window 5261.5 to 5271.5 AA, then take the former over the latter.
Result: 1.22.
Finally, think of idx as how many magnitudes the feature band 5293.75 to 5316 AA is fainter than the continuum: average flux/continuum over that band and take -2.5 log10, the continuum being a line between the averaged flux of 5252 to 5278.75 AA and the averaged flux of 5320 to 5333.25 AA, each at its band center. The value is -0.089 mag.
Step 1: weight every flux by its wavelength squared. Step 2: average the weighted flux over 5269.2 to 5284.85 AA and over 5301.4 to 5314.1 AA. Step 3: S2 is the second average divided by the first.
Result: 1.14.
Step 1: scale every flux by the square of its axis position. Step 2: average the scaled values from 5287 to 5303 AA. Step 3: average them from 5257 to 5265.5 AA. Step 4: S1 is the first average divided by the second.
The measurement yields 1.19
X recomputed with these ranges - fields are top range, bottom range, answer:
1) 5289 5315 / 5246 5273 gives 1.14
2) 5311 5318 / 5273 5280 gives 1.17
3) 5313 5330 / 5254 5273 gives 1.17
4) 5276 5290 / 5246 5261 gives 1.04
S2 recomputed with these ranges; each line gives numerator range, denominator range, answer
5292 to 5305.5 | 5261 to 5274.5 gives 1.21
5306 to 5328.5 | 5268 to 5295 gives 1.09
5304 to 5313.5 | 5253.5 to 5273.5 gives 1.20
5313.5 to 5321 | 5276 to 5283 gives 1.13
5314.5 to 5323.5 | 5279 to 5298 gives 1.04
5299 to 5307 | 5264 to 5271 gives 1.23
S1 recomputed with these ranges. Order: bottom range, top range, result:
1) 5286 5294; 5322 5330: 0.95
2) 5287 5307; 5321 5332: 0.96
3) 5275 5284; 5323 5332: 1.04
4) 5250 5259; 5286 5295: 1.12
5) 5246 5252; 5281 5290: 1.05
